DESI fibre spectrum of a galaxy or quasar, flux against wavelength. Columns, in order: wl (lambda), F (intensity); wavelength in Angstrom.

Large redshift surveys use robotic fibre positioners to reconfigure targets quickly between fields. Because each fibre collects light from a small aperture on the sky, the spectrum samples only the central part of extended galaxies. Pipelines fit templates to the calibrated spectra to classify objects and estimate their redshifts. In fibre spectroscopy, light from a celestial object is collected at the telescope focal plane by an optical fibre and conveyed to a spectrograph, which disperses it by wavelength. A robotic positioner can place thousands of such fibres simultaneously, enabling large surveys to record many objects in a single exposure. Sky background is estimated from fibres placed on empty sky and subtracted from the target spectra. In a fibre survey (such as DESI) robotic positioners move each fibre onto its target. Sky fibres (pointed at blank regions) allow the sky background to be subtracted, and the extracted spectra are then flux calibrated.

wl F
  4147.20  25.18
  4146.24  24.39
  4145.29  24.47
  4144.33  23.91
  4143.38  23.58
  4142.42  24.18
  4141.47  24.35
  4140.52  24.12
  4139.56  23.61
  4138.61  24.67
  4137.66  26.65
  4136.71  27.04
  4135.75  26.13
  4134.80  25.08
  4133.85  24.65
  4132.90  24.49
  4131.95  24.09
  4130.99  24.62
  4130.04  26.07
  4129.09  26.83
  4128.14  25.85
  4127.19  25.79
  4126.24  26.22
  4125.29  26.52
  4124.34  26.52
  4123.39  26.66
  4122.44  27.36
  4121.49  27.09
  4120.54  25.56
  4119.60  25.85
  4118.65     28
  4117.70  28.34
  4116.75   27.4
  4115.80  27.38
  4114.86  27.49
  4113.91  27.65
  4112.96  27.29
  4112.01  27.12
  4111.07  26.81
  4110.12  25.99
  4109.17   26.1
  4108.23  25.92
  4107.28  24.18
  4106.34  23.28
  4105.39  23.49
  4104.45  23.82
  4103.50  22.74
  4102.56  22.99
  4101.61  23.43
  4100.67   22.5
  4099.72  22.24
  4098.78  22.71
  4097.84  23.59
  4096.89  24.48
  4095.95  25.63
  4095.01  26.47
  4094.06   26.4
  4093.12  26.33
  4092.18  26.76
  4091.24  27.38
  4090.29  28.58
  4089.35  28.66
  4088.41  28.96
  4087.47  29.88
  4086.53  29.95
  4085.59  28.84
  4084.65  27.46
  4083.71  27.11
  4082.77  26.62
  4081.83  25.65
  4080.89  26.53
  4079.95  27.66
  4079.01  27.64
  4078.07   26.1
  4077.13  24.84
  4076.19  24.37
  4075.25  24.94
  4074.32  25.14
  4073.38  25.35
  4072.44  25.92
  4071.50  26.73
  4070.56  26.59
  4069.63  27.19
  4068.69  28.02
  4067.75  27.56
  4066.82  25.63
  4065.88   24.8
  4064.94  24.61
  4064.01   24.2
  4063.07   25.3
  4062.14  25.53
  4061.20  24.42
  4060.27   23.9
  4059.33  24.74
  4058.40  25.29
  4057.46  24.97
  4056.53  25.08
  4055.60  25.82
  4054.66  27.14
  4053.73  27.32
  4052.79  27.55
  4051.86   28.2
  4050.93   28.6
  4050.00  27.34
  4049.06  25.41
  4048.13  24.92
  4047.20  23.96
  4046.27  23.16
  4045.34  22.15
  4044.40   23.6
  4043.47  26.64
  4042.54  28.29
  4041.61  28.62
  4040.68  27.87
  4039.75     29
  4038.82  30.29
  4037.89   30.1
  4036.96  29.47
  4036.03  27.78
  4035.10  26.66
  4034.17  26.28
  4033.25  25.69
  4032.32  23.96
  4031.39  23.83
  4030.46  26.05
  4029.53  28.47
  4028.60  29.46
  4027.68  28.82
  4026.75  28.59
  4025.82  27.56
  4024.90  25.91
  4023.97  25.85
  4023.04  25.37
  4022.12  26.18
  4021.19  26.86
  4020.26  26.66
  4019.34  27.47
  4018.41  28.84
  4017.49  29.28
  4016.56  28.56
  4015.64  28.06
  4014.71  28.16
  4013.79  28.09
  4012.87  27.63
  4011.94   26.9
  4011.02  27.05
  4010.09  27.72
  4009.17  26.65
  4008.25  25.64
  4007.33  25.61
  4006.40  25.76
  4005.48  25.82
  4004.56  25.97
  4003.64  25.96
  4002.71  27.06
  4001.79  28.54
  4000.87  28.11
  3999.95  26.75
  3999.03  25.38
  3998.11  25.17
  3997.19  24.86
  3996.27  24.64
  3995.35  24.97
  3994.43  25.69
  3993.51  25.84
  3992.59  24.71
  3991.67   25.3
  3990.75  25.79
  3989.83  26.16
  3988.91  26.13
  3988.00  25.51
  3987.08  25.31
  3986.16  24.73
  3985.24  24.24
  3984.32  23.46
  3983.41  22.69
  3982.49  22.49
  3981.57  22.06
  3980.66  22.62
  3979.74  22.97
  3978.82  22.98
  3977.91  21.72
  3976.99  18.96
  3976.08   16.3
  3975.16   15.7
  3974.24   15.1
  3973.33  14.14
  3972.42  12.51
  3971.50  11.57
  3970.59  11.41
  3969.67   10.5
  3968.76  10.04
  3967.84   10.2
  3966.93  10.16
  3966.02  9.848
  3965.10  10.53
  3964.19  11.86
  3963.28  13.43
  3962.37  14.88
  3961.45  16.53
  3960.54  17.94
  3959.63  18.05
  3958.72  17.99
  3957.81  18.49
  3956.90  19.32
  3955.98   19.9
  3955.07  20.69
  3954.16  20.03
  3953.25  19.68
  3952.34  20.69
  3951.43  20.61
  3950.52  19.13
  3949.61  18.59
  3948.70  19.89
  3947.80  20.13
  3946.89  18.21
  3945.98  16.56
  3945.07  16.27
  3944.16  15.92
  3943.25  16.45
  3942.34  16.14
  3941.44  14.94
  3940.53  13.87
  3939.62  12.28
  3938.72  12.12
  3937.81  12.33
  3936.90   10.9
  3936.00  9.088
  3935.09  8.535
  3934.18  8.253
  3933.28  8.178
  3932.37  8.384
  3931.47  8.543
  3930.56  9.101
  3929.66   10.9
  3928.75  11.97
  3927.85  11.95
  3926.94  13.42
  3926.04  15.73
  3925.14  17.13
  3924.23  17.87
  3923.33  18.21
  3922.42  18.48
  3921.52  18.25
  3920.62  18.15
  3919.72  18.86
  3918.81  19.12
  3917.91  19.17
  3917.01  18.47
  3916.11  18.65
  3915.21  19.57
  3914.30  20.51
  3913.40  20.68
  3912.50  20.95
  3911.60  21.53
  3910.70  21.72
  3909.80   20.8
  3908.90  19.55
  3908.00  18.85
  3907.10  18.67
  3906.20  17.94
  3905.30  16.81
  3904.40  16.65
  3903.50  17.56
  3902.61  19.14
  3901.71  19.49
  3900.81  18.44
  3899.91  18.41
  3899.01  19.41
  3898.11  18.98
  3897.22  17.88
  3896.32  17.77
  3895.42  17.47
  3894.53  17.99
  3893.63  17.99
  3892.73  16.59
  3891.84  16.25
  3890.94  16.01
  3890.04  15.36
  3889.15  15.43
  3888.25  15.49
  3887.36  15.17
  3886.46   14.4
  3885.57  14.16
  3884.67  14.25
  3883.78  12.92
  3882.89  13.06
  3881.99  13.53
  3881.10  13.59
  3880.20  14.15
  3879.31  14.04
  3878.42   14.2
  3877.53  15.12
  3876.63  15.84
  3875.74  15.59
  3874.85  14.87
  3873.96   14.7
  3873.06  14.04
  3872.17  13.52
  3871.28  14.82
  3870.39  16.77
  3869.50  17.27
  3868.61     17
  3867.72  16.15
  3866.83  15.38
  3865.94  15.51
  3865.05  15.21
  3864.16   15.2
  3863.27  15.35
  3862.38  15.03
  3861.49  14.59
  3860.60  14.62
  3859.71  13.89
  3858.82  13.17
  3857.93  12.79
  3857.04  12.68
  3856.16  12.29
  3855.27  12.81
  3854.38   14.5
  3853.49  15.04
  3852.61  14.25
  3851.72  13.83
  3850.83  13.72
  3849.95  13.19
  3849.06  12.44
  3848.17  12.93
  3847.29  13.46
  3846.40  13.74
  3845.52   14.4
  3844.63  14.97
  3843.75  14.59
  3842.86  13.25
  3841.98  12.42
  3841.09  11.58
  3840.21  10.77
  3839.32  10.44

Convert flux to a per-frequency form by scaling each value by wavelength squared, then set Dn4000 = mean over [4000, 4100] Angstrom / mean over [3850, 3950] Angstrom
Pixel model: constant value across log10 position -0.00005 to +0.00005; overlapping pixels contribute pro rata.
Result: 1.8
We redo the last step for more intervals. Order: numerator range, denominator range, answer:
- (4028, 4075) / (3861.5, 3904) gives 1.80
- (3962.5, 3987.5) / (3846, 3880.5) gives 1.24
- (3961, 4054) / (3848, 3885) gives 1.79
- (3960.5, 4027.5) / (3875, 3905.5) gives 1.48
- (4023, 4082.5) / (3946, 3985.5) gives 1.58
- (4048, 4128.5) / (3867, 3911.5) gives 1.75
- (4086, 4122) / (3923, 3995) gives 1.64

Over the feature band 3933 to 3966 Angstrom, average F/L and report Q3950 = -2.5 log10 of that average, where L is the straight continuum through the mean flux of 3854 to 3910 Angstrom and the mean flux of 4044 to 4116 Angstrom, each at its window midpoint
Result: 0.22 mag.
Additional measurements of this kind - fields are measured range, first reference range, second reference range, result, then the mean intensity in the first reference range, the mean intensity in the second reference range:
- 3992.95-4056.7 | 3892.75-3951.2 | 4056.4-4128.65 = -0.204 mag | 16.5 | 26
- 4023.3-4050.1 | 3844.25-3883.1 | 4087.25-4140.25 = -0.197 mag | 14.4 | 25.8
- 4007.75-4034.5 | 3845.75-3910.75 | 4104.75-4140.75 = -0.243 mag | 15.6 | 26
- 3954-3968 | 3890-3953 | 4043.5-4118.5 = 0.202 mag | 16.6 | 25.9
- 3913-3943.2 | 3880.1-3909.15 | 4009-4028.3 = 0.312 mag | 16.7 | 27.5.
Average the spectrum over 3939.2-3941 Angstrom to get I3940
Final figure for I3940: 13.1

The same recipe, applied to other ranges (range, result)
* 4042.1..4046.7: 24.7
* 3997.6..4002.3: 26.8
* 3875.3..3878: 15.5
